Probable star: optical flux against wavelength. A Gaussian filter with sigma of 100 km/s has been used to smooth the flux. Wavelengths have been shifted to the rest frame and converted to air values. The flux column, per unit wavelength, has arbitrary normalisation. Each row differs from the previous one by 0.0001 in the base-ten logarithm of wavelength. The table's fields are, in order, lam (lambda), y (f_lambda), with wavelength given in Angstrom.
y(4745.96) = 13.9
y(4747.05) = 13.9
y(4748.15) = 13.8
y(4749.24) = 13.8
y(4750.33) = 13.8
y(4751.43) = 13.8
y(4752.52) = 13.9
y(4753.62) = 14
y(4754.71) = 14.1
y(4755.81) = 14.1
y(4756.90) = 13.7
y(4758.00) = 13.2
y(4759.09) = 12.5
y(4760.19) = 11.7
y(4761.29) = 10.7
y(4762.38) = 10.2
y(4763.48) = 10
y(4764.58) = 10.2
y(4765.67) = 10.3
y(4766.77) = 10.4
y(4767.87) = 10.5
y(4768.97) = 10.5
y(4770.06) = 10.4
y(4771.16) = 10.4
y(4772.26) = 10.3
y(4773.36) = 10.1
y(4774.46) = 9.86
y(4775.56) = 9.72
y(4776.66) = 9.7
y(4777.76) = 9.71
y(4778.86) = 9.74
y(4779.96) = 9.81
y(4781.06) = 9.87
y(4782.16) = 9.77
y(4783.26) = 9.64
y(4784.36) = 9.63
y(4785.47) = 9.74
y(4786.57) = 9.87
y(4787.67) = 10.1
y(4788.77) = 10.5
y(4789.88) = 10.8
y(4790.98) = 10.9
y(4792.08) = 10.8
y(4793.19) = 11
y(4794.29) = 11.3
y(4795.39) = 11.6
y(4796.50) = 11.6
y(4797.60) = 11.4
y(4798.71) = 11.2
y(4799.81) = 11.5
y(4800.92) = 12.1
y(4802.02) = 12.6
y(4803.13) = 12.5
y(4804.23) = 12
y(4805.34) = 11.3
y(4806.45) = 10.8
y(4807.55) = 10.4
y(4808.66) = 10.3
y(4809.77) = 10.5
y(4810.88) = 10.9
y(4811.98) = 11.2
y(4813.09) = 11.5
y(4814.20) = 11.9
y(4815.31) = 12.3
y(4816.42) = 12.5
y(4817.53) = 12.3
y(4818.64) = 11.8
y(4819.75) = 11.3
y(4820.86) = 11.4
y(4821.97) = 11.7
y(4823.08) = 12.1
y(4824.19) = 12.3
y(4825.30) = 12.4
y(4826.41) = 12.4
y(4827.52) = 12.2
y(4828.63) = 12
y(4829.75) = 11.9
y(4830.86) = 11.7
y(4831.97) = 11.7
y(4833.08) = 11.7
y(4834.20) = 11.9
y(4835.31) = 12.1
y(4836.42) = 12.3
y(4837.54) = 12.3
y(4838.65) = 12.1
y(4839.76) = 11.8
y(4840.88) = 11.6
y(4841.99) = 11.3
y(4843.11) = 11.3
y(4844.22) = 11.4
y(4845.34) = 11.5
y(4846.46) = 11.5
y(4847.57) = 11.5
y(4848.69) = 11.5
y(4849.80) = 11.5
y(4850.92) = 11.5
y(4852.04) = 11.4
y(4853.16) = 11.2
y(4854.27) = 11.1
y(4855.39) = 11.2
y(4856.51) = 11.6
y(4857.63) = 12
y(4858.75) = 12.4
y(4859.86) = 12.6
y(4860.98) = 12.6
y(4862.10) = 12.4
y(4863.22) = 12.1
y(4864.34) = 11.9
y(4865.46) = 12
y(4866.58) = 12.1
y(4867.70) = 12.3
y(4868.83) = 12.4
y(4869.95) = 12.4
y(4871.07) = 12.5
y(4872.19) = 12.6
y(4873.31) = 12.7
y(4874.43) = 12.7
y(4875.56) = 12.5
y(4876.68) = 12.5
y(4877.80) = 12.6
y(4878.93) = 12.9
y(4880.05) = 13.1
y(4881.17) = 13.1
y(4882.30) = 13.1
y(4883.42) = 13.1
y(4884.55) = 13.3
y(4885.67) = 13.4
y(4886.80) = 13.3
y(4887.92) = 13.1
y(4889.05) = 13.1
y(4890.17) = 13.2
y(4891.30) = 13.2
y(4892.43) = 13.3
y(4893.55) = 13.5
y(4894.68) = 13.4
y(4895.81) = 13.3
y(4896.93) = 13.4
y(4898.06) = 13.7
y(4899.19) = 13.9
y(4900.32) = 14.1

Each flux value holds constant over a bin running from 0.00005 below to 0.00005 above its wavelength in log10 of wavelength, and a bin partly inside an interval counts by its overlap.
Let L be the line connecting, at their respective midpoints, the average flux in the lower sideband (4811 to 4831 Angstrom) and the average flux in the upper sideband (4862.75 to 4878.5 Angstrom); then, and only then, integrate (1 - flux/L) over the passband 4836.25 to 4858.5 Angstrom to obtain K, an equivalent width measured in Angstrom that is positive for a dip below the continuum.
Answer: 1.07 Angstrom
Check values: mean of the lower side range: 11.9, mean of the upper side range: 12.4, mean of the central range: 11.6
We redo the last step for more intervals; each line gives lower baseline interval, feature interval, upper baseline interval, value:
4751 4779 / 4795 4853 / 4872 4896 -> 2.3 Angstrom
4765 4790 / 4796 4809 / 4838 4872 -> -1.1 Angstrom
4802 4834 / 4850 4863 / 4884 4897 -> 0.8 Angstrom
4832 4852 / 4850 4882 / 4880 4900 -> 0.7 Angstrom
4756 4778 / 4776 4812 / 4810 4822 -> 1.7 Angstrom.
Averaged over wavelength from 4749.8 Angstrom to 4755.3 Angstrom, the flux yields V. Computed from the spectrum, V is 13.9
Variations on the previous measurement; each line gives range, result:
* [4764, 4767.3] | 10.3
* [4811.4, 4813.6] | 11.4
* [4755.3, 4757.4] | 13.9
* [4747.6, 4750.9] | 13.8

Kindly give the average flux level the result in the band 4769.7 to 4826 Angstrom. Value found 11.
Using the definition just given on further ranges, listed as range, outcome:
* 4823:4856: 11.7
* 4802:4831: 11.7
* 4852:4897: 12.6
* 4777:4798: 10.4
